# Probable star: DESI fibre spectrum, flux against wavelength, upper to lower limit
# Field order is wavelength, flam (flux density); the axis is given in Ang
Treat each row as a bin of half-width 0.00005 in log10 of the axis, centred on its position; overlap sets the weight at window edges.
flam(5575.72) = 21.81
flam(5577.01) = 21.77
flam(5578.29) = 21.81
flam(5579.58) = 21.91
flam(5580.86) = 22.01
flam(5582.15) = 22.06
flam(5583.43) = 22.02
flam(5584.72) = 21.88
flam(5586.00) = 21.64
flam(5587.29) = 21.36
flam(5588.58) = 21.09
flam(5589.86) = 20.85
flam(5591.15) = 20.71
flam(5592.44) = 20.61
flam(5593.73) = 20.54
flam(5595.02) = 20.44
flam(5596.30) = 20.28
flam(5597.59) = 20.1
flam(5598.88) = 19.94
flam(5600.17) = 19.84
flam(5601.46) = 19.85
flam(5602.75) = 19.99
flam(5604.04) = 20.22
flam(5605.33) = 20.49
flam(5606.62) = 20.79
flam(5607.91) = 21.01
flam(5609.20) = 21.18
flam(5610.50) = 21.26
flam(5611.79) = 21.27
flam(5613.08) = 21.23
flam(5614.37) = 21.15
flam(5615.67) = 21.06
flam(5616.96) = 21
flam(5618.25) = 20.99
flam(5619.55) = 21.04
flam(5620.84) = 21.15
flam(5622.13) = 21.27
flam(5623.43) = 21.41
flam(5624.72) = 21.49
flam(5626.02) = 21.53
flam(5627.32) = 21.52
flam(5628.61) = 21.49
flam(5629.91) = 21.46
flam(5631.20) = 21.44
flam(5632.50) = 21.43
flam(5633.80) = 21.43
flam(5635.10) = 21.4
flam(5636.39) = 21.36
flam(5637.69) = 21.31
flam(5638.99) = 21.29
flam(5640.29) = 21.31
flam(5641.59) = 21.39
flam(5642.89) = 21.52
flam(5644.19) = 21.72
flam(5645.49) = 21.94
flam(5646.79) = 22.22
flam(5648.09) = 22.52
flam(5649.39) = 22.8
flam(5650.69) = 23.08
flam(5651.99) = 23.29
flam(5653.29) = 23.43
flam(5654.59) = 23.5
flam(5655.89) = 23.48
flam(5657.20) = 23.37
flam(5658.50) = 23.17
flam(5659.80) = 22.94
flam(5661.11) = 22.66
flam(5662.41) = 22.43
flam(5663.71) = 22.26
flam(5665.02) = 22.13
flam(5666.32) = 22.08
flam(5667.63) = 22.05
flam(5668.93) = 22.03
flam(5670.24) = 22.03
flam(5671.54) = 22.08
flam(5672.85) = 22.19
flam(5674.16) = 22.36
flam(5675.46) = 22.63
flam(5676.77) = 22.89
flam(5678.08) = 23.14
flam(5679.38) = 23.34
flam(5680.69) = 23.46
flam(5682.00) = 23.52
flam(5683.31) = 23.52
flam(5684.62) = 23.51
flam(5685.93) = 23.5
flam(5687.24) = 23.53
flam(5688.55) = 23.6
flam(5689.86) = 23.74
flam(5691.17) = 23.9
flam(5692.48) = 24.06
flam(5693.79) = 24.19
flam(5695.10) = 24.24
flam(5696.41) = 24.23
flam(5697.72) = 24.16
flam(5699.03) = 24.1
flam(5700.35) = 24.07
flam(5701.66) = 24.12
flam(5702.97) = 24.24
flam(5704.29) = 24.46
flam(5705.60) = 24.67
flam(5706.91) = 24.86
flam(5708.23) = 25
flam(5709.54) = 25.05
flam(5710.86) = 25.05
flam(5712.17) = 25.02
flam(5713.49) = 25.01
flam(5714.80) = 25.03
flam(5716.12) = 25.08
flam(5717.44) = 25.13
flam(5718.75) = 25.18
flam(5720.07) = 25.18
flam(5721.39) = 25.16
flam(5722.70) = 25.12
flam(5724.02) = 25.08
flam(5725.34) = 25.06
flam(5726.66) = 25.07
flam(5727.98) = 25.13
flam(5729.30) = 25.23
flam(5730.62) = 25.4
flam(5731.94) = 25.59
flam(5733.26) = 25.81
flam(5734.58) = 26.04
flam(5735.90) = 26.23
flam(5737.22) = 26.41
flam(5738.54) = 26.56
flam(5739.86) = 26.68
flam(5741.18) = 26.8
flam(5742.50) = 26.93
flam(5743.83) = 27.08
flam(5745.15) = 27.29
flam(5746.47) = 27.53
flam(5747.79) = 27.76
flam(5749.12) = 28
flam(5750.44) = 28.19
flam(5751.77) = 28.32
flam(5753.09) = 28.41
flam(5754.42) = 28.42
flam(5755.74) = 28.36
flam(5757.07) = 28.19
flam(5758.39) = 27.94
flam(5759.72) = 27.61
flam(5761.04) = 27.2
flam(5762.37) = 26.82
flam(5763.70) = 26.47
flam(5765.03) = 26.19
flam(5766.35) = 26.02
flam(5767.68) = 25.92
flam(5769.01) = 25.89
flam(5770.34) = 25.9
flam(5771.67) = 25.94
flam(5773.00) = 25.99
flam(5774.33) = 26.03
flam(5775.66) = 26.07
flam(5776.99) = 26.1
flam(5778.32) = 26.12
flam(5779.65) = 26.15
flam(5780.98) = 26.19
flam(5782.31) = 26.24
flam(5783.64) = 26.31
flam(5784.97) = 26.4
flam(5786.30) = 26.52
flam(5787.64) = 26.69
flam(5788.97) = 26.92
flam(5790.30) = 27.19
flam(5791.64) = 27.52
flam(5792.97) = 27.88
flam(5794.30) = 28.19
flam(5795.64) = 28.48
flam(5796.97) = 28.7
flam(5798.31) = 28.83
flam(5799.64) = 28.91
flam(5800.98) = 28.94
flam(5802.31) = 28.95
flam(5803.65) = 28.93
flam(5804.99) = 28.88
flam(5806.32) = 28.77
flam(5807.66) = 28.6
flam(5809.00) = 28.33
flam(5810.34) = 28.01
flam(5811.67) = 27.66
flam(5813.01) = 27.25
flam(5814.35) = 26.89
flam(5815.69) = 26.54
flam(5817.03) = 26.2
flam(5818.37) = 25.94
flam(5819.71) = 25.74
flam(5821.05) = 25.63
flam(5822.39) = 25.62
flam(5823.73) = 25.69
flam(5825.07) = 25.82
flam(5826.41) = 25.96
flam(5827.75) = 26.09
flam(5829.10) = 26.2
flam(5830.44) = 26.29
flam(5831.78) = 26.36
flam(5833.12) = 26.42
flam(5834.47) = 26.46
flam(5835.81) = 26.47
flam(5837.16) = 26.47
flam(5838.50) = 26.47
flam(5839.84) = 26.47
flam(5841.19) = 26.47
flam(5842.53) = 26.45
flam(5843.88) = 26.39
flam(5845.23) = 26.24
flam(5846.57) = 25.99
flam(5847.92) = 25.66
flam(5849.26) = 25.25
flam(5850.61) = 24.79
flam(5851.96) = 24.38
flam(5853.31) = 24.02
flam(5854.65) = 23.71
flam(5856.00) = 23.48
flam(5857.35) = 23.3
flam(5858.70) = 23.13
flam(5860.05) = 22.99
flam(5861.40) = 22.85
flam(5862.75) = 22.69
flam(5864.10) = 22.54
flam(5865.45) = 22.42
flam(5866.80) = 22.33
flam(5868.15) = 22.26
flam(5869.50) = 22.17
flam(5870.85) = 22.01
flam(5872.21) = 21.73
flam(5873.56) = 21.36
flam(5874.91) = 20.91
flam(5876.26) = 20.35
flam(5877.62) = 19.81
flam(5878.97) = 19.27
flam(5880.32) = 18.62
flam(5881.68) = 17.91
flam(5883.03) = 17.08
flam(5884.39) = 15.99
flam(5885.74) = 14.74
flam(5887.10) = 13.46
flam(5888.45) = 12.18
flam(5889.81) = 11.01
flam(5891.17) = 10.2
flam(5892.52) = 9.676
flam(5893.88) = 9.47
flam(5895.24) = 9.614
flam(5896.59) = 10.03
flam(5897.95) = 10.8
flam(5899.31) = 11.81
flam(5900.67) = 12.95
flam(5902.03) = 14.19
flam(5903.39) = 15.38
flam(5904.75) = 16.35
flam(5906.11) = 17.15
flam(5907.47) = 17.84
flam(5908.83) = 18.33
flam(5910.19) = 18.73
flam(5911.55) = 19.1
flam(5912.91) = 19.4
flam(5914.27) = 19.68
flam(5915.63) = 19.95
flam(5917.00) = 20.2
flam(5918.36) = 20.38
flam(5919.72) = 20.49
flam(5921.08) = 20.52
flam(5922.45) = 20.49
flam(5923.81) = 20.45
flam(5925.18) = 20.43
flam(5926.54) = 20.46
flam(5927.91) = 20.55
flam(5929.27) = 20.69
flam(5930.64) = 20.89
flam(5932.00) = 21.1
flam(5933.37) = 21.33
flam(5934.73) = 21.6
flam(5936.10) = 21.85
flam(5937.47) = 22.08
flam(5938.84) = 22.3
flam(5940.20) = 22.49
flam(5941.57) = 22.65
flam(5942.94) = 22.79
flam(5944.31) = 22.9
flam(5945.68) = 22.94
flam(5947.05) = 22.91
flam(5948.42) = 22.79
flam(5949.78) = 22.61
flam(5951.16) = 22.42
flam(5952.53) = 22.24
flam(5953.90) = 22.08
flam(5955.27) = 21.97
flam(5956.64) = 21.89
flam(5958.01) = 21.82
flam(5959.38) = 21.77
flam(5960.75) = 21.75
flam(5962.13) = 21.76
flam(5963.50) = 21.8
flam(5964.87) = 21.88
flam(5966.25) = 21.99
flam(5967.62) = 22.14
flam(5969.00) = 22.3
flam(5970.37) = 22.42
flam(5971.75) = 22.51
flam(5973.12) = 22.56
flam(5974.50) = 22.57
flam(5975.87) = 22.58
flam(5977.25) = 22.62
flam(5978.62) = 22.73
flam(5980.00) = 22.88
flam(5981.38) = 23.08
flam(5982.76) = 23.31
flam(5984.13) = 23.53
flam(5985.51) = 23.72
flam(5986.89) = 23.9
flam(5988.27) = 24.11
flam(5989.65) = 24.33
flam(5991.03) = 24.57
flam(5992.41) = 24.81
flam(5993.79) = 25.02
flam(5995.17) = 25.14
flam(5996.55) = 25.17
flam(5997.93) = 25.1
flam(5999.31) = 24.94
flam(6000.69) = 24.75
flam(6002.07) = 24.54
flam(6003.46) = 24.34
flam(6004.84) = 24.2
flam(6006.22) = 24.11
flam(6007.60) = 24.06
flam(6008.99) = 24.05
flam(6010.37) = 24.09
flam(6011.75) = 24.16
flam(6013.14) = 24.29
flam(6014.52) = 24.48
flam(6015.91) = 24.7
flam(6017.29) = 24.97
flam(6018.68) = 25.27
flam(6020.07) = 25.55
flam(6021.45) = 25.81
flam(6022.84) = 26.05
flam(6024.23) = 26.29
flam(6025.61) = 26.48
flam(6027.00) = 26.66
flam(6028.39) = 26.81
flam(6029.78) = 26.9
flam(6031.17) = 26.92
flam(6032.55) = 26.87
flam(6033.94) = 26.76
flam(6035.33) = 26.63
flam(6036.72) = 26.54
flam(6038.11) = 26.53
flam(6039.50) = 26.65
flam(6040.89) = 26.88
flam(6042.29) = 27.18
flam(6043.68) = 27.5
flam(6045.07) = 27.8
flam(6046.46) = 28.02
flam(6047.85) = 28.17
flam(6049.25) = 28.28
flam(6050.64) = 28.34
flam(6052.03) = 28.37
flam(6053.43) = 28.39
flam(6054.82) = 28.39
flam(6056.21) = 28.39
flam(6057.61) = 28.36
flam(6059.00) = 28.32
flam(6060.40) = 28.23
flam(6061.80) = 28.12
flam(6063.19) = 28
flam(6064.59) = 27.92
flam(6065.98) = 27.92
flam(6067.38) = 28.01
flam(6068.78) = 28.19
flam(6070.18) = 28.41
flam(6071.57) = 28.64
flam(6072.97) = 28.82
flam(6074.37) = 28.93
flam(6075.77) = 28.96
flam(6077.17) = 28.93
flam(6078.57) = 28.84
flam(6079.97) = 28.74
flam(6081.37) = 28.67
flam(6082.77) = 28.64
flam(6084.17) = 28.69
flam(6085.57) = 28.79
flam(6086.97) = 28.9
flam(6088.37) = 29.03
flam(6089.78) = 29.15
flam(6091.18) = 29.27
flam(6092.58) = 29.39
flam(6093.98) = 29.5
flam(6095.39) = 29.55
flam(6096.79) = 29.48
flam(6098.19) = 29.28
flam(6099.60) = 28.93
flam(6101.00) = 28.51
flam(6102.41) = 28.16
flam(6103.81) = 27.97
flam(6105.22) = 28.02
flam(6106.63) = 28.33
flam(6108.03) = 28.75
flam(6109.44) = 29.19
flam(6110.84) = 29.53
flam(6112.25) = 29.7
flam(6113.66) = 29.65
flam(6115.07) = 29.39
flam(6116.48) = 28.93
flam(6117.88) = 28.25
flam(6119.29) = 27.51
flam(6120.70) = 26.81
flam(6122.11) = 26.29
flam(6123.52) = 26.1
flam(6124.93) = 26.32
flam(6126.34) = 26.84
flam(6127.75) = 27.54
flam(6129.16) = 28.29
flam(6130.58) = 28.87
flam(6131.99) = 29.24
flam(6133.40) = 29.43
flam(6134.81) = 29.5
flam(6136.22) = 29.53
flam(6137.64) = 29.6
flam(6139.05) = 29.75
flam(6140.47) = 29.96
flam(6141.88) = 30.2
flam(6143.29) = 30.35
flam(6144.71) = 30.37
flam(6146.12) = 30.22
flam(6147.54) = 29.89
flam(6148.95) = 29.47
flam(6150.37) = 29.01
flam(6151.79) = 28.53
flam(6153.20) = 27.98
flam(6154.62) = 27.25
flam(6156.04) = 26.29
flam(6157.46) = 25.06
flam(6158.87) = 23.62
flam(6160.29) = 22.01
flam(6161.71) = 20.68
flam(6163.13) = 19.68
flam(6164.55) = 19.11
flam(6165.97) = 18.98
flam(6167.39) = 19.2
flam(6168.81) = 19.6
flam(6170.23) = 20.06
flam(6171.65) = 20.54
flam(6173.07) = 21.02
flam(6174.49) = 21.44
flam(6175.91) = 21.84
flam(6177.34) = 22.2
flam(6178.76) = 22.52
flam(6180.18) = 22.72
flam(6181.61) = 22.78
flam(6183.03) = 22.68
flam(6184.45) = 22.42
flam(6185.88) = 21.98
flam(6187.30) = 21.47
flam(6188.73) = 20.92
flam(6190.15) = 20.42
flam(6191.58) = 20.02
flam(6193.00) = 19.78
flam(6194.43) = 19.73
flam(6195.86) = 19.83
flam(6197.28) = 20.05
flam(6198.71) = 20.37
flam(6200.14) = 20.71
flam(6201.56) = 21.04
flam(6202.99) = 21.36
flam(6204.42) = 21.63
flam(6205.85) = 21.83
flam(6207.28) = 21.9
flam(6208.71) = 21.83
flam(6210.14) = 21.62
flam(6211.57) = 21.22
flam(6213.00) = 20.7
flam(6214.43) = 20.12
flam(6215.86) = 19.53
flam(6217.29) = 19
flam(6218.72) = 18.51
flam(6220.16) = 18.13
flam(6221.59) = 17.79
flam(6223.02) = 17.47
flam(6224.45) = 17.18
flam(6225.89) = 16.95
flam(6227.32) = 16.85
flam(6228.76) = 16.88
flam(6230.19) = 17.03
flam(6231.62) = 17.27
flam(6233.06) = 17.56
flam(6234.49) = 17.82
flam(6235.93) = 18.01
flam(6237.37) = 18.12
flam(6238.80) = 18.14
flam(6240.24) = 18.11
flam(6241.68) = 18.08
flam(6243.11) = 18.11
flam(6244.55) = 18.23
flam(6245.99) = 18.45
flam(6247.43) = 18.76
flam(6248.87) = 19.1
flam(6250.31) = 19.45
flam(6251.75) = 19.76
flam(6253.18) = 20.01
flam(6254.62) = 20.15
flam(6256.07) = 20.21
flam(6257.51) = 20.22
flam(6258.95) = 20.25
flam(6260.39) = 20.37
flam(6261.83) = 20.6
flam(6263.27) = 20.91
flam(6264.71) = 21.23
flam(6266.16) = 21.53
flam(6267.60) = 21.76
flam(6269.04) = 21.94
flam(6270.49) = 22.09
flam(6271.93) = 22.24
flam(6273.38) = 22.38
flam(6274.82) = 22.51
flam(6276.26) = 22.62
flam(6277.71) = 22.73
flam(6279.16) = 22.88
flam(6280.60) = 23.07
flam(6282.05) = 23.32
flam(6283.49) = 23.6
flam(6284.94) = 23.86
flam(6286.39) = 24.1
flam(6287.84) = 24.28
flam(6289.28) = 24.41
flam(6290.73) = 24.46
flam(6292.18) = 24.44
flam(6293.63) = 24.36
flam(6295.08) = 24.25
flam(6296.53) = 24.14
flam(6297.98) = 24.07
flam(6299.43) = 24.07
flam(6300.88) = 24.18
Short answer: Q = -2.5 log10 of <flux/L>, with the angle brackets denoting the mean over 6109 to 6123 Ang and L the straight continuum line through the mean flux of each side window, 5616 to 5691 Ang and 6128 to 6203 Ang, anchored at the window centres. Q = -0.19 mag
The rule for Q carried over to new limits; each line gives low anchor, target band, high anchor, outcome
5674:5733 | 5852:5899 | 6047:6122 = 0.39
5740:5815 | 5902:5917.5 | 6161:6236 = 0.35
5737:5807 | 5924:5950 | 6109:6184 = 0.22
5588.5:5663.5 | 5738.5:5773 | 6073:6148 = -0.16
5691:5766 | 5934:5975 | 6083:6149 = 0.23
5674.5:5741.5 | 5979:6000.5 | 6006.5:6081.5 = 0.11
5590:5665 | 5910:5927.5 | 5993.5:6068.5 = 0.24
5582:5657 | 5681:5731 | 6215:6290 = -0.16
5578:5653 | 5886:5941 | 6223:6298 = 0.21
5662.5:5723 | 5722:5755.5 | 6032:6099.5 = -0.09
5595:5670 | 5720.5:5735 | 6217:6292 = -0.18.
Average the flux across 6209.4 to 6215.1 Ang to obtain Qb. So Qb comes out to 20.9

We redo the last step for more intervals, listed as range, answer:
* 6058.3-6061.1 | 28.3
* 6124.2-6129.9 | 27.2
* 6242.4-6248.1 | 18.4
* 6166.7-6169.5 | 19.4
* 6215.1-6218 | 19.3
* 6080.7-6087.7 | 28.8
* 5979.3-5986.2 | 23.3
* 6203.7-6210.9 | 21.7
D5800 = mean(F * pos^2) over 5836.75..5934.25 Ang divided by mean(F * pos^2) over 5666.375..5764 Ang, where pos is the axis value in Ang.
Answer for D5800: 0.8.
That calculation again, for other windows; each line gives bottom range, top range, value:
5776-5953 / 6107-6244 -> 1.14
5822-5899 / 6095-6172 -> 1.39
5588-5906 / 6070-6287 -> 1.17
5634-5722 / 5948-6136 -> 1.28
